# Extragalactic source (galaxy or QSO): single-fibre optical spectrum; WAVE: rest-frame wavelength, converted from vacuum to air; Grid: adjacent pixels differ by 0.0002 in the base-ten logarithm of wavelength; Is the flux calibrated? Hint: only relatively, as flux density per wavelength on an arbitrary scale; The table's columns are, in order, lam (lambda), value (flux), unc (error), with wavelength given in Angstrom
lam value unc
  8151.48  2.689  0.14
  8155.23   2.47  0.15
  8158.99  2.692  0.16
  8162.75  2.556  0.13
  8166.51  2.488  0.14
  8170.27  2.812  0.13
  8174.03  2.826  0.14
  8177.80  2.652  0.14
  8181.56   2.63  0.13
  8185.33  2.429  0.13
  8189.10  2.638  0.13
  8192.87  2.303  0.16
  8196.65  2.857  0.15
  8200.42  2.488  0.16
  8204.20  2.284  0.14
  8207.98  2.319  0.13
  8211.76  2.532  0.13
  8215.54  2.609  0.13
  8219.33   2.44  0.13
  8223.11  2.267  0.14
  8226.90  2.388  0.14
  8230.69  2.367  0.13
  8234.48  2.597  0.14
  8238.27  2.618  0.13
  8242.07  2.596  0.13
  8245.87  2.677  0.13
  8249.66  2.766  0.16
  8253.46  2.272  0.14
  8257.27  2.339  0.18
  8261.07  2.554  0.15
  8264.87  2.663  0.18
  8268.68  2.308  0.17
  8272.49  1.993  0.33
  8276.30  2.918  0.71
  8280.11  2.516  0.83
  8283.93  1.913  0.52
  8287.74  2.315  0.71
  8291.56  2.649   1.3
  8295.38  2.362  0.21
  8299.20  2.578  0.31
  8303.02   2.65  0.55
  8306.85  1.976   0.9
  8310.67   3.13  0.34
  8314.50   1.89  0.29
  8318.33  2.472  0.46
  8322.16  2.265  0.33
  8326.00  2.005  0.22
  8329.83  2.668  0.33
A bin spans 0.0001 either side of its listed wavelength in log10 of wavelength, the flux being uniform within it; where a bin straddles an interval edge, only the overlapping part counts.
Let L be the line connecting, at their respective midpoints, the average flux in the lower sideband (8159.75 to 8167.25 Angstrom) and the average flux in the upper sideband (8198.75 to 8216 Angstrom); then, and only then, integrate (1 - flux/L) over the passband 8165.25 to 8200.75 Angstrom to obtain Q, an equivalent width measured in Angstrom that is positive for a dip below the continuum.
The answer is -1.72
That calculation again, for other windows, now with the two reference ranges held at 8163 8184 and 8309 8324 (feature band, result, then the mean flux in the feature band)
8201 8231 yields 2.2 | 2.41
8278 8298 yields 0.9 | 2.36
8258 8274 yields 0.8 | 2.39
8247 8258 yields 0.2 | 2.49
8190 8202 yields 0.3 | 2.56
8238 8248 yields -0.3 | 2.64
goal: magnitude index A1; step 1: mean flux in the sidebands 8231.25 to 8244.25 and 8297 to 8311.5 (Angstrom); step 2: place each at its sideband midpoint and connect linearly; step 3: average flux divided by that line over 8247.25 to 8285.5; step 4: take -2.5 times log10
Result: 0.06 mag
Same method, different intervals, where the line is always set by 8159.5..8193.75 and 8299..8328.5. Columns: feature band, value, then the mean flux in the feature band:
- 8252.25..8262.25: 0.04 mag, 2.38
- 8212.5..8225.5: 0.04 mag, 2.45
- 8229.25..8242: -0.02 mag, 2.54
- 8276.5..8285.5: 0.03 mag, 2.36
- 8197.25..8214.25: 0.05 mag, 2.45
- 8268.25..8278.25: 0.01 mag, 2.42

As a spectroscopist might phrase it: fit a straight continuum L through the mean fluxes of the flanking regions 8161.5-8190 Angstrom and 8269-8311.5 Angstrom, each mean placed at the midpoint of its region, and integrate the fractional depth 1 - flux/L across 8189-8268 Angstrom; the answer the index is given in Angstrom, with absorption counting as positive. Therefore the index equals 1.3 Angstrom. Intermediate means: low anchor 2.63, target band 2.5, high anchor 2.43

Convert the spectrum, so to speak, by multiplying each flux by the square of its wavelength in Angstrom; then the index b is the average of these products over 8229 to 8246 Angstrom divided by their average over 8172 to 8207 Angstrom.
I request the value 1.0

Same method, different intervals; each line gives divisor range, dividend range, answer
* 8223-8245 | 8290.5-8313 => 1.03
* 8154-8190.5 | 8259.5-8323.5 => 0.95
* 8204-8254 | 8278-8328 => 0.97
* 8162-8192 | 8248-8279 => 0.96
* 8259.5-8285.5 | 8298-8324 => 1.01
